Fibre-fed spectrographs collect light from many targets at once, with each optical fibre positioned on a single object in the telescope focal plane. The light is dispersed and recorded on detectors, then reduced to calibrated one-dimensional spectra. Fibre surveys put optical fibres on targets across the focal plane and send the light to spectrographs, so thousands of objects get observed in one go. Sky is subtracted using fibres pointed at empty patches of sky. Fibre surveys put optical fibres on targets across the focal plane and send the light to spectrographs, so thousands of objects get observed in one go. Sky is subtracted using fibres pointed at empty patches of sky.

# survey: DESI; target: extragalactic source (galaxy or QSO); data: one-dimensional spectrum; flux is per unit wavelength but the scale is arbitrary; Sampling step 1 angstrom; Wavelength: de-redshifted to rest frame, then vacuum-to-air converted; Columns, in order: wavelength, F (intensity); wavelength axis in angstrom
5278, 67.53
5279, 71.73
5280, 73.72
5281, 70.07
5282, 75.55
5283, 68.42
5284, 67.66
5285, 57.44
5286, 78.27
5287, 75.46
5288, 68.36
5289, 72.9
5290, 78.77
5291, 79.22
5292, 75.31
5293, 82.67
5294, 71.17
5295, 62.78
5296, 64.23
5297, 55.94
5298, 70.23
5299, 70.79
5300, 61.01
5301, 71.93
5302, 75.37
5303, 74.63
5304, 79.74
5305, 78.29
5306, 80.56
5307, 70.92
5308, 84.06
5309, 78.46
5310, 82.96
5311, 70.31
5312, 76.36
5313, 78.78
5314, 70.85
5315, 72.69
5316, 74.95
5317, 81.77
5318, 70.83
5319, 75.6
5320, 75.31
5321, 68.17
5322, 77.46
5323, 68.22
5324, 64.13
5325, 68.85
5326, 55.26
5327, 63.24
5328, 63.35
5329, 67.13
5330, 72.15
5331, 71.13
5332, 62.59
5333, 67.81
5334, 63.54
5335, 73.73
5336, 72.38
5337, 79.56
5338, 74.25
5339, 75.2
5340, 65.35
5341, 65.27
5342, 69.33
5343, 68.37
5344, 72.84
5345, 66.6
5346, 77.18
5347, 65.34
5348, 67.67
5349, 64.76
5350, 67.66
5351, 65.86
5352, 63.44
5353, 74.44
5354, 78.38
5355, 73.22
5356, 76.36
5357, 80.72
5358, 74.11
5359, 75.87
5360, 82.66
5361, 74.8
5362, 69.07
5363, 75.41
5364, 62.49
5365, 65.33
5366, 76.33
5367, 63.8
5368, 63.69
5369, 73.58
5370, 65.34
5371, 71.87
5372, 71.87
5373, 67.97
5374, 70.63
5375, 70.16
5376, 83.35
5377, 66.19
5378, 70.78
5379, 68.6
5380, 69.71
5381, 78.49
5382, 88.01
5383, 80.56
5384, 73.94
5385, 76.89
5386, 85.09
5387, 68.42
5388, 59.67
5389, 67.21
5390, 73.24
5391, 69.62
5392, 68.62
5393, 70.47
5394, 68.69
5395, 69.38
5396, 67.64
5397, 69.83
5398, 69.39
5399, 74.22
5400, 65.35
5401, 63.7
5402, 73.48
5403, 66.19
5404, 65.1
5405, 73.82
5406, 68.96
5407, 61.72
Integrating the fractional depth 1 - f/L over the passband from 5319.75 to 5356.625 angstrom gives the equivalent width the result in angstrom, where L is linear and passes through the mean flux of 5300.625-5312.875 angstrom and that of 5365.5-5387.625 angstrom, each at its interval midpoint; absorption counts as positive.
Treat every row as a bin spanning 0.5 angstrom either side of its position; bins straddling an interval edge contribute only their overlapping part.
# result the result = 2.9 angstrom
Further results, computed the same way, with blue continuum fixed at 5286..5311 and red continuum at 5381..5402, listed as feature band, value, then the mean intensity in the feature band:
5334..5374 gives 0.82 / 71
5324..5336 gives 1.08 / 66.4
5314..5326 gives 0.23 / 71.8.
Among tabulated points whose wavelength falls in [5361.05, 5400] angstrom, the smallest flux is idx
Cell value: 59.67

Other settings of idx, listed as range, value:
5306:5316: 70.31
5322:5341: 55.26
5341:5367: 62.49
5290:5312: 55.94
